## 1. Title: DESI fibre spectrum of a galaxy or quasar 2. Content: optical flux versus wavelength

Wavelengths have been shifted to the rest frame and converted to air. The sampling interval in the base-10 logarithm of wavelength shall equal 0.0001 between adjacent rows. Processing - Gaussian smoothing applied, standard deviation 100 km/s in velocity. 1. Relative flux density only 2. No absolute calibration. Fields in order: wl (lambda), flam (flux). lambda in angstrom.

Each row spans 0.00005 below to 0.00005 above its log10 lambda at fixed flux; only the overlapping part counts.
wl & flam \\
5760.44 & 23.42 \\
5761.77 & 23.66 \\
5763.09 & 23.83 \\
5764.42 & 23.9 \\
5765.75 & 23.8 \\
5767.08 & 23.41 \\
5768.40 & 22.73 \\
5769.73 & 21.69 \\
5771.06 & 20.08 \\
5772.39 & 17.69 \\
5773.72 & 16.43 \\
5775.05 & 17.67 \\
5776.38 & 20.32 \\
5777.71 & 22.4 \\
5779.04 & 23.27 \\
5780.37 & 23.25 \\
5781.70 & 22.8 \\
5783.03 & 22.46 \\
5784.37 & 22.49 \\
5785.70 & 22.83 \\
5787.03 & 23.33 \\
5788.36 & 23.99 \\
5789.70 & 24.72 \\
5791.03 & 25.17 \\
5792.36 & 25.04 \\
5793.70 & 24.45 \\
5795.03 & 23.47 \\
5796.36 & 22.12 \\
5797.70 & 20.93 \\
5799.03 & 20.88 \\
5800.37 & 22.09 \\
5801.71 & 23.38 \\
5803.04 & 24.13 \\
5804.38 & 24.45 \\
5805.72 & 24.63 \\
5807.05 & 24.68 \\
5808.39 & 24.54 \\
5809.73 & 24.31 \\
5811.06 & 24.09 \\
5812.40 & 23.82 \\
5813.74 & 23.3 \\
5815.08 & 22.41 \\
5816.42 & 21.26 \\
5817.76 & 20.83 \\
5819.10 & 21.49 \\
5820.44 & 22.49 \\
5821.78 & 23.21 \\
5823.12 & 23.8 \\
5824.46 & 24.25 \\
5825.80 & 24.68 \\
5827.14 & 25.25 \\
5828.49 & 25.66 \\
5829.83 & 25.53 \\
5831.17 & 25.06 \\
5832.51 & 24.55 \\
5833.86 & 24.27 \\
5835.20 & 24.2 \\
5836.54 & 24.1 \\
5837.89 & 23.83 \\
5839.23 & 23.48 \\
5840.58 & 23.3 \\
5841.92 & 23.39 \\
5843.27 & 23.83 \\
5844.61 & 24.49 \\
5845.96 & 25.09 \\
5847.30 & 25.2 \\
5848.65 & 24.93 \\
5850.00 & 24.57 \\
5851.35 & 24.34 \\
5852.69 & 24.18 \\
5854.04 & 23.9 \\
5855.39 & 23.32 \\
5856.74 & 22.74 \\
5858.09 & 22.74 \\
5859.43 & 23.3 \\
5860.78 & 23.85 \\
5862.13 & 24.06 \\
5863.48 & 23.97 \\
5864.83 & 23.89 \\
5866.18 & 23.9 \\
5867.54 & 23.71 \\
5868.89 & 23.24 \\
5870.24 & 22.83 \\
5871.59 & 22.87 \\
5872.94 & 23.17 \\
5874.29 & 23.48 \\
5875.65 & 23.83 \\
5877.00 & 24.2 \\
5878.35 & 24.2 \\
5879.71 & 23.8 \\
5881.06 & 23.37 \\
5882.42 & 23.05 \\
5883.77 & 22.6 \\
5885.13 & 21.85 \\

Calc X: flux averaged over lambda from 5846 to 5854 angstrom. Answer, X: 24.6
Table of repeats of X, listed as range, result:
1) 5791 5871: 23.7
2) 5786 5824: 23.3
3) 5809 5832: 23.6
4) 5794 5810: 23.3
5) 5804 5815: 24.1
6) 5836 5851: 24.2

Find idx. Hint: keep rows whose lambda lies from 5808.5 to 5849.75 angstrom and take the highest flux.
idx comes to 25.66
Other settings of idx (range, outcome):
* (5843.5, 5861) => 25.2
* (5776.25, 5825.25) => 25.17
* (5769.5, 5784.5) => 23.27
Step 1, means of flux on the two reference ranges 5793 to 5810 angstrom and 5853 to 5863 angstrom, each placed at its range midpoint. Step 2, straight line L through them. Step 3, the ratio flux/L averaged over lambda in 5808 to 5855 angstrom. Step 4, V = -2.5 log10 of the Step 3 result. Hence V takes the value -0.02 mag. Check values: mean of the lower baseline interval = 23.4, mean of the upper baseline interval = 23.5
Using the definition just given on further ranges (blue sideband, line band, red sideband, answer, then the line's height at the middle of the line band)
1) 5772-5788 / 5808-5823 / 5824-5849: 0.02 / 23.3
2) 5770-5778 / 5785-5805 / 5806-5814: -0.07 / 22.1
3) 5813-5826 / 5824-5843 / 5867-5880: -0.07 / 22.9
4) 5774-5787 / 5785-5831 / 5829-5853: -0.03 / 23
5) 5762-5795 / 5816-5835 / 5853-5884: -0.04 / 23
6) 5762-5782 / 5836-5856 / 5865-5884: -0.05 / 22.9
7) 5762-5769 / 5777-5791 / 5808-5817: 0.01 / 23.5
